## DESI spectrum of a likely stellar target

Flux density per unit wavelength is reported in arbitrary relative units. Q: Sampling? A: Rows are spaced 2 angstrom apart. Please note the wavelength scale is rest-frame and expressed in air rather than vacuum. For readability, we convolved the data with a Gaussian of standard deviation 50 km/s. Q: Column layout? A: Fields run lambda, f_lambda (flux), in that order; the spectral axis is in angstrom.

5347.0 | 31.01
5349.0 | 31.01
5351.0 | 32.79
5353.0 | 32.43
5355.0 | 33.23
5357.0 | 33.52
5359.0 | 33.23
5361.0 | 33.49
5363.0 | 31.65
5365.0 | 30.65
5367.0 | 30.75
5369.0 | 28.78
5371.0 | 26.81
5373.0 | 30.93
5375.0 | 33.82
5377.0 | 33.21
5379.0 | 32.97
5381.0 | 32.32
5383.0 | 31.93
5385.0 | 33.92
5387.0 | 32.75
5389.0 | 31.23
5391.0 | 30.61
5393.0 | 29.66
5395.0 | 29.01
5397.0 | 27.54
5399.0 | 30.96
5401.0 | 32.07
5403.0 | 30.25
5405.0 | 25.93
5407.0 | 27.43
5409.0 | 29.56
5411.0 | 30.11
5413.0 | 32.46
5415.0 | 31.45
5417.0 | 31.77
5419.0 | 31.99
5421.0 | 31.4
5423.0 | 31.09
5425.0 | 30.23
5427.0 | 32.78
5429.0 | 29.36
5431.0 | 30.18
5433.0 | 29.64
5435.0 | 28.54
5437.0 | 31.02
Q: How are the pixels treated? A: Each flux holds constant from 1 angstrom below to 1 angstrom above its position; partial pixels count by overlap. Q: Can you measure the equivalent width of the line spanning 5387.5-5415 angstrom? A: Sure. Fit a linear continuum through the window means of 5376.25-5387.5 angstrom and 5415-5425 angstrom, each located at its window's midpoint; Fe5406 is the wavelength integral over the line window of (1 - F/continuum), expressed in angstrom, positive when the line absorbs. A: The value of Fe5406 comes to 1.9 angstrom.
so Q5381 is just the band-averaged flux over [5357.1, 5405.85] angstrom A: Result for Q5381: 31.1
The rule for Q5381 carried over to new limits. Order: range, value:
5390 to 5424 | 30.2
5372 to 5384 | 32.5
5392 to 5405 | 29.6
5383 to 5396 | 31.3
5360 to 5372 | 30.4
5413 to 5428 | 31.6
